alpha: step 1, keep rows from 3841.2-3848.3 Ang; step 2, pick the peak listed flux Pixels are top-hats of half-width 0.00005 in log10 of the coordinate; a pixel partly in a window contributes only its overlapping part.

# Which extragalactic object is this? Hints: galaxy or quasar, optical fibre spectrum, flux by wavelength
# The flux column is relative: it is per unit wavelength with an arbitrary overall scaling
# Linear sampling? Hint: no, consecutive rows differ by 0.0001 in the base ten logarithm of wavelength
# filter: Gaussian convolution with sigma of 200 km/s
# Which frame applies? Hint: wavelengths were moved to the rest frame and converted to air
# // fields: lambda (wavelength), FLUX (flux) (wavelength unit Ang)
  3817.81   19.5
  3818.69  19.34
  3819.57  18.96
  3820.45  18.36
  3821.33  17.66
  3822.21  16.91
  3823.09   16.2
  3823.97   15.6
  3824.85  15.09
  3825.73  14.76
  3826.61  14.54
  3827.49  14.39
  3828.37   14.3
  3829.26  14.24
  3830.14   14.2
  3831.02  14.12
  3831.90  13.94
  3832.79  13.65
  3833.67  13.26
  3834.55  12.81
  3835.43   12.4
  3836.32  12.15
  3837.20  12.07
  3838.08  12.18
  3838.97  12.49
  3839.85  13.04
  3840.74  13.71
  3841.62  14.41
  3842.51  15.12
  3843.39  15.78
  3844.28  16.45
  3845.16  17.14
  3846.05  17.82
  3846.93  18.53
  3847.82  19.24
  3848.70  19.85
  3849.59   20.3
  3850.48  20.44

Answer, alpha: 19.24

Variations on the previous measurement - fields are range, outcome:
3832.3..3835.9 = 13.65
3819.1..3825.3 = 18.96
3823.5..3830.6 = 15.6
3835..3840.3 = 13.04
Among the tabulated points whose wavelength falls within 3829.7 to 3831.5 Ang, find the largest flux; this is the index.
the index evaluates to 14.2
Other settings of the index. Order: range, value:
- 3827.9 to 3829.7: 14.3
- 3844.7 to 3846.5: 17.82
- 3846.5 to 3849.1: 19.85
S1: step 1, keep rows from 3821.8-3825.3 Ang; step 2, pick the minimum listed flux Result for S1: 15.09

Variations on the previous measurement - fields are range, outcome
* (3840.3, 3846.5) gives 13.71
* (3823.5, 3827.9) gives 14.39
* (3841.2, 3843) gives 14.41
